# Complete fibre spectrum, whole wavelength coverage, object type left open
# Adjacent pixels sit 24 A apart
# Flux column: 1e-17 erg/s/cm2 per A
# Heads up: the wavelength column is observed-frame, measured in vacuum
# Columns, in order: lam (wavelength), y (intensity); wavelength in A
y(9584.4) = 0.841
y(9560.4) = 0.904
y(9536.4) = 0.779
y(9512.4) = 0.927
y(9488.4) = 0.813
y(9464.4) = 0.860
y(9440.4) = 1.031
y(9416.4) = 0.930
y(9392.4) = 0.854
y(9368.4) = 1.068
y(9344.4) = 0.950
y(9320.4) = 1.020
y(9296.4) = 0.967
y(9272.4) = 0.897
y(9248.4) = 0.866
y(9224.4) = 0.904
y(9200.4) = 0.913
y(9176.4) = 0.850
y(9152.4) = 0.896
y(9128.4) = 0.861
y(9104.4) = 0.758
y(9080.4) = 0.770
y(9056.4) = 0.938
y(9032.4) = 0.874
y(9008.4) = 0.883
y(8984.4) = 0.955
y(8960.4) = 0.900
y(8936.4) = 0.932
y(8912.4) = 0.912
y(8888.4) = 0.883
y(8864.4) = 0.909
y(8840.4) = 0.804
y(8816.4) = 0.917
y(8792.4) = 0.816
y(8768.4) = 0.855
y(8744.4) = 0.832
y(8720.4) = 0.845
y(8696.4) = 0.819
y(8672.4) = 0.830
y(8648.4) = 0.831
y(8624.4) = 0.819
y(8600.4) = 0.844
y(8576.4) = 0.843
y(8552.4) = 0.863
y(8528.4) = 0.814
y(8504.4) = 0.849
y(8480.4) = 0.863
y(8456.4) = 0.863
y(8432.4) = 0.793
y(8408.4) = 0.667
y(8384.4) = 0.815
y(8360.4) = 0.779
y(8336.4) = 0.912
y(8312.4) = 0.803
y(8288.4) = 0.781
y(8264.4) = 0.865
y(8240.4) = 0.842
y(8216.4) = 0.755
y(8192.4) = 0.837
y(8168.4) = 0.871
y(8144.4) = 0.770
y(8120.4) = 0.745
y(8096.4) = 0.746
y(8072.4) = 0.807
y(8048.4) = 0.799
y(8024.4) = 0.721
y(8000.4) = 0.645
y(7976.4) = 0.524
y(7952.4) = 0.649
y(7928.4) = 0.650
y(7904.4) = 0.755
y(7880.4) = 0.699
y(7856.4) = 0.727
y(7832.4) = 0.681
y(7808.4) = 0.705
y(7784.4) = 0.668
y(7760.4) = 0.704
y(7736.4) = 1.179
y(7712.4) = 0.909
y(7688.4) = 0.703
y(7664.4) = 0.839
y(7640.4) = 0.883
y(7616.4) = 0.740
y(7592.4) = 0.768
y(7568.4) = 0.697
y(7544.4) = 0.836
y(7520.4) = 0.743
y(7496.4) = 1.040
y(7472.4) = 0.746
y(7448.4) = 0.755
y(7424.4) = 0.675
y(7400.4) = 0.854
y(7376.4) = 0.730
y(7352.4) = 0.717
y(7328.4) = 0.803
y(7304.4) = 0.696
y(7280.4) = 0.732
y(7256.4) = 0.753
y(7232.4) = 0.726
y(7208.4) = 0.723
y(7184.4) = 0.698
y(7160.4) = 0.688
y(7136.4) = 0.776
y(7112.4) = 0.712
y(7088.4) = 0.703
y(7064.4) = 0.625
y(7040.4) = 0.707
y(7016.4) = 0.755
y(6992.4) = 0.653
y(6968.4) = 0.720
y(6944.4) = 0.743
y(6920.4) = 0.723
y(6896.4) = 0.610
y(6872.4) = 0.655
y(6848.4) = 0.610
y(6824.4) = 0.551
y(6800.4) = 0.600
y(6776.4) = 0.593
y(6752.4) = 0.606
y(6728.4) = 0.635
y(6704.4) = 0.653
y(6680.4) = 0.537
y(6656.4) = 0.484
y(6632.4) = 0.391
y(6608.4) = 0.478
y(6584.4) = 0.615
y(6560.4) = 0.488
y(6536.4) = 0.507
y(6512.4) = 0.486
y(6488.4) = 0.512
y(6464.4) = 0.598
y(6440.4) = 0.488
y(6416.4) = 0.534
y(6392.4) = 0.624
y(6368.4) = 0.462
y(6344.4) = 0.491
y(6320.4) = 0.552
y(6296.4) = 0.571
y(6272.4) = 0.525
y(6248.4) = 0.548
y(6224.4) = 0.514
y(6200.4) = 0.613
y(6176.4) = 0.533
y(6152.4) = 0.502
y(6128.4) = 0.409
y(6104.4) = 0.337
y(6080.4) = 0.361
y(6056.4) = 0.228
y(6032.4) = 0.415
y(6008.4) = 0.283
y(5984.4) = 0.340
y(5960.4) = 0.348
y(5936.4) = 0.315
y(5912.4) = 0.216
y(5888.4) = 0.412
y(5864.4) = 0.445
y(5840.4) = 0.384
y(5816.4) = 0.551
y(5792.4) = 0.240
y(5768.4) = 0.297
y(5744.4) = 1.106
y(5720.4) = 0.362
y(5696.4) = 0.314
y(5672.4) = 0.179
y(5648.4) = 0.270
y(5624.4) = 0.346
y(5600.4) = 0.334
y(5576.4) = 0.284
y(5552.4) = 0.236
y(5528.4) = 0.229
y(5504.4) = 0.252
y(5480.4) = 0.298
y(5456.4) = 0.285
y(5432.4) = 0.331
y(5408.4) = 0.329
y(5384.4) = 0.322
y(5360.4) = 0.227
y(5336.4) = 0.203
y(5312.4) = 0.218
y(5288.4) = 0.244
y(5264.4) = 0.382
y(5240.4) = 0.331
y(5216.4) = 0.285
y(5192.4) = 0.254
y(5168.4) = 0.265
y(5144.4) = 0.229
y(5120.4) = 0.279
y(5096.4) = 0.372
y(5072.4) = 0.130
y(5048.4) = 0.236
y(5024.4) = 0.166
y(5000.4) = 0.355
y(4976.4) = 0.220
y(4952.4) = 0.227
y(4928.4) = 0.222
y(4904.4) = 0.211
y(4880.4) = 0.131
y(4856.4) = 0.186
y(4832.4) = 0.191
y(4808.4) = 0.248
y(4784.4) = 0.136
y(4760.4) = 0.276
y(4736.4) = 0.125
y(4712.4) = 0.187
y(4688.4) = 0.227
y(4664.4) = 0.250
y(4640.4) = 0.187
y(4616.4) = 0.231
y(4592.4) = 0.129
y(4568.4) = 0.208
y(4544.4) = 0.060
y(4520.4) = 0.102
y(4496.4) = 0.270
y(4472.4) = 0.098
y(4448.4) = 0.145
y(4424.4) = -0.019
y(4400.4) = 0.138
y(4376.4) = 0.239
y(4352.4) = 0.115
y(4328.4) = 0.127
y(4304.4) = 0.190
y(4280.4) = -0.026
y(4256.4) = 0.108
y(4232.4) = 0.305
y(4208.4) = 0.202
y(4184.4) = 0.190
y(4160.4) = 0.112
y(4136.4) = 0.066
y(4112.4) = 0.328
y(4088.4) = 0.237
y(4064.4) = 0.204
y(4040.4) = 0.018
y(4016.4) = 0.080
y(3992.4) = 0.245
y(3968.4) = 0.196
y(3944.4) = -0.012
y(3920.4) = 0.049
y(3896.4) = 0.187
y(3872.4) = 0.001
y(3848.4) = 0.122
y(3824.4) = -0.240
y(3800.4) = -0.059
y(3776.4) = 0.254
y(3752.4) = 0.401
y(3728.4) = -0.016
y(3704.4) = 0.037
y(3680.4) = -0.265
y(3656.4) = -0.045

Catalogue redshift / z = 0.54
